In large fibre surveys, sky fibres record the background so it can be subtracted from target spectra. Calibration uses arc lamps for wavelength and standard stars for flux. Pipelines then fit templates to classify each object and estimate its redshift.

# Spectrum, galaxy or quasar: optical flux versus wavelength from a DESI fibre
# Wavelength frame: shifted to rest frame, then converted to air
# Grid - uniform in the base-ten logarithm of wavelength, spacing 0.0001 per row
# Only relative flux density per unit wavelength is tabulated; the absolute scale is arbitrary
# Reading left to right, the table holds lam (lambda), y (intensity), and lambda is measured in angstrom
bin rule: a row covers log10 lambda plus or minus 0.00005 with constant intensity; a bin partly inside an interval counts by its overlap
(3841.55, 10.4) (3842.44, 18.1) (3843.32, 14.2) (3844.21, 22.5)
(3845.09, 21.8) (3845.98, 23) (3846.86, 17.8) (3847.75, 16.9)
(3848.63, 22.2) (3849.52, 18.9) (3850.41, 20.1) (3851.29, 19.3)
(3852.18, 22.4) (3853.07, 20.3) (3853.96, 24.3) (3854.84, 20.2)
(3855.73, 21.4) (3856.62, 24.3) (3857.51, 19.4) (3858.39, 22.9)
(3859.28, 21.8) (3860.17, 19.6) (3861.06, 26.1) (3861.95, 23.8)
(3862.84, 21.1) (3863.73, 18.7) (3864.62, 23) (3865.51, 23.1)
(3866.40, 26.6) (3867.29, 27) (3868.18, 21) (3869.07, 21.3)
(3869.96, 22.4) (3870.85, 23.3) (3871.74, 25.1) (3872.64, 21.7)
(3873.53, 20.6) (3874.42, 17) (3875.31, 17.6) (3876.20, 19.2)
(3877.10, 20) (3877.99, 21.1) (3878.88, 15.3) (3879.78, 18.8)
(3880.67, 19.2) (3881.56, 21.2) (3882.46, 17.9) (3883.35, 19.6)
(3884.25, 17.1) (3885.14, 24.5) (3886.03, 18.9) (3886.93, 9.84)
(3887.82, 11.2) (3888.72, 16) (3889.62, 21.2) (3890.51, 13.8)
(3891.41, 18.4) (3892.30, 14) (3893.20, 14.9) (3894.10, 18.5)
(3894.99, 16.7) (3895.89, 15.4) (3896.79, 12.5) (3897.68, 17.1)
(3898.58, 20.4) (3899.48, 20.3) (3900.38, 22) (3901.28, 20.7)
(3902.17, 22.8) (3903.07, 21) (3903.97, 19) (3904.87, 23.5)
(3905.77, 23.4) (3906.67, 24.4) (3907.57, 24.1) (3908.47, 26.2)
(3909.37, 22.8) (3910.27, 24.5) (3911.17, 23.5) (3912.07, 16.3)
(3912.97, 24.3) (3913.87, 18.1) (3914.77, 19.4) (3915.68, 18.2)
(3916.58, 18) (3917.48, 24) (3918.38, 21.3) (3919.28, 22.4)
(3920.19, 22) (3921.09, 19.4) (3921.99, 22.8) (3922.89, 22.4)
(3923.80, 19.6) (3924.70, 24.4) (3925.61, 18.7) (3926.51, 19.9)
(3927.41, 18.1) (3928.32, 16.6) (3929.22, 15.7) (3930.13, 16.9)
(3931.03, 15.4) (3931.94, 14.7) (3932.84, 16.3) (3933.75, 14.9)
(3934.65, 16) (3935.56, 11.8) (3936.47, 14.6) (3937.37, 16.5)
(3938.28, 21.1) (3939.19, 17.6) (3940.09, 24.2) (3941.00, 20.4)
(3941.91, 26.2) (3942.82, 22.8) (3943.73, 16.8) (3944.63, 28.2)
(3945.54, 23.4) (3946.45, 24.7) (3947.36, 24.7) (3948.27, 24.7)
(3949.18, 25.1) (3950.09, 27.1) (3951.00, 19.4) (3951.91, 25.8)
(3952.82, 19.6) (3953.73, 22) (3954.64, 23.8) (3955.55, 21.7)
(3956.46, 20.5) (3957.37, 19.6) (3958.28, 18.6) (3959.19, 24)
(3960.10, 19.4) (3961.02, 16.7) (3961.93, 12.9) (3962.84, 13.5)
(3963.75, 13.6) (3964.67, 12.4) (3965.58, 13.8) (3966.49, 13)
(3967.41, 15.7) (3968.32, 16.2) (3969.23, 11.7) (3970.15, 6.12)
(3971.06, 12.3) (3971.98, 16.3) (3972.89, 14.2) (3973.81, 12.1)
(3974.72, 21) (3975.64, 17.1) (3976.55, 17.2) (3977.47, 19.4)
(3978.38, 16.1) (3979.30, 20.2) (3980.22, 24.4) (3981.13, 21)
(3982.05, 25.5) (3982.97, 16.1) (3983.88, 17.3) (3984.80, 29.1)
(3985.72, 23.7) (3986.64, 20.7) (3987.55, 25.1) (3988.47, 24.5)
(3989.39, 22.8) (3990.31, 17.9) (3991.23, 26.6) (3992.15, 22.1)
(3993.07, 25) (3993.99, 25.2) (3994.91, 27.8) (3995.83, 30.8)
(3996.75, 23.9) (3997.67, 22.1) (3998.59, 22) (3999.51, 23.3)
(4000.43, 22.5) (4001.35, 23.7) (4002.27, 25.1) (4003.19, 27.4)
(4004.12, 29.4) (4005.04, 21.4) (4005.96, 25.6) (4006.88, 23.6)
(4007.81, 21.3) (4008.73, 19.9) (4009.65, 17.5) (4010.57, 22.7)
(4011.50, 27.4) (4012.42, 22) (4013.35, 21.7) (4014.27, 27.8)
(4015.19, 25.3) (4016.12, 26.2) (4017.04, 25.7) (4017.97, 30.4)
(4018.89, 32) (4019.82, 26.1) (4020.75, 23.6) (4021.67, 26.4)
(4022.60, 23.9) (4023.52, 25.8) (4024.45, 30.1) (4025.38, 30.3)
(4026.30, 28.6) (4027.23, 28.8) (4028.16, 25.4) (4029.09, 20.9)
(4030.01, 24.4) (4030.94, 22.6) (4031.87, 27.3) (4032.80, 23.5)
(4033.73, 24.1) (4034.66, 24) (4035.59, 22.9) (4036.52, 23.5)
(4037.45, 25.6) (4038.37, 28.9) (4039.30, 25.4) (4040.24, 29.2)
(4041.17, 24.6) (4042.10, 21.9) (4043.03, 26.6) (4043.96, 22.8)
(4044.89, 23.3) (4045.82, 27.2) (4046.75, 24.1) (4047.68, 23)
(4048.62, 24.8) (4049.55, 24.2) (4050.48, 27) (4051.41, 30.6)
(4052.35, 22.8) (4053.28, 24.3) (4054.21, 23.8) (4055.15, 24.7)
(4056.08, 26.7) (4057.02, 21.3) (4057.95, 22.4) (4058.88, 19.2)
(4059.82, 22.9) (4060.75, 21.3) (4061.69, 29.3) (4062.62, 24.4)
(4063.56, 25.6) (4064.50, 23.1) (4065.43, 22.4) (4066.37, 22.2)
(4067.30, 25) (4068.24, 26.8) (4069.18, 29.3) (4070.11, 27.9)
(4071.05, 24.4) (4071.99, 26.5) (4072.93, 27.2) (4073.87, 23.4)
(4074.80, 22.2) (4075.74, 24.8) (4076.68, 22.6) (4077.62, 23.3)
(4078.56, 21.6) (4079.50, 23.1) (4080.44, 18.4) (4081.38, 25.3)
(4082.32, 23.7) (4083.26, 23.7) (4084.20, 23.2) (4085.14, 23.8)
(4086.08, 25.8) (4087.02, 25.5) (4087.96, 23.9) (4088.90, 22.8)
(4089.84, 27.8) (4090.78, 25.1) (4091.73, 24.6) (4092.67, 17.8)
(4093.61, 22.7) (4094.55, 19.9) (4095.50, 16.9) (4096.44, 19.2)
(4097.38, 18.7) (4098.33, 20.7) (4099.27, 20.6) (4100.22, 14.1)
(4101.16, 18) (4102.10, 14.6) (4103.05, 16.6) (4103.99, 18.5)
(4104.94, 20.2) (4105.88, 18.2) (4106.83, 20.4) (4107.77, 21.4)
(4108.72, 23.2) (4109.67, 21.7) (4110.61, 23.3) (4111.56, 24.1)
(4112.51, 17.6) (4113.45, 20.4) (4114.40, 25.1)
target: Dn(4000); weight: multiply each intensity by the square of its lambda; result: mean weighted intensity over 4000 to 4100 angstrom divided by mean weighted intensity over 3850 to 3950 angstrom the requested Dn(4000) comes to 1.29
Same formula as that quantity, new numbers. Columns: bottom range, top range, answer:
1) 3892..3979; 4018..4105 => 1.33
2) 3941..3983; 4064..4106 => 1.25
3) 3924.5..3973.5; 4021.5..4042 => 1.45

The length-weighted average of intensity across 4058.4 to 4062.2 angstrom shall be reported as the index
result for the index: 23.2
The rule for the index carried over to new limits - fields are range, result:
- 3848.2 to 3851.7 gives 20.1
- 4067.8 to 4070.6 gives 28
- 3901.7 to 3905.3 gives 21.6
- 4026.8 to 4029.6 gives 25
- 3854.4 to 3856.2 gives 20.8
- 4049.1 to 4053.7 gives 25.8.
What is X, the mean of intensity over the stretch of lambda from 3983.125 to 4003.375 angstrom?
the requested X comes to 23.9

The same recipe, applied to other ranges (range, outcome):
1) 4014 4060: 25.3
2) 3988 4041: 25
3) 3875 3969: 19.4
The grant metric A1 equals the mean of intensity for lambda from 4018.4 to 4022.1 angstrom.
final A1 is 27.1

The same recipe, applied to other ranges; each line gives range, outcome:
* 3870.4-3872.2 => 24.1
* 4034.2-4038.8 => 25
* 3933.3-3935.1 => 15.5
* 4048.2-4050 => 24.5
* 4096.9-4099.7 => 20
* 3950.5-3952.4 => 22.6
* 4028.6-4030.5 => 22.7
